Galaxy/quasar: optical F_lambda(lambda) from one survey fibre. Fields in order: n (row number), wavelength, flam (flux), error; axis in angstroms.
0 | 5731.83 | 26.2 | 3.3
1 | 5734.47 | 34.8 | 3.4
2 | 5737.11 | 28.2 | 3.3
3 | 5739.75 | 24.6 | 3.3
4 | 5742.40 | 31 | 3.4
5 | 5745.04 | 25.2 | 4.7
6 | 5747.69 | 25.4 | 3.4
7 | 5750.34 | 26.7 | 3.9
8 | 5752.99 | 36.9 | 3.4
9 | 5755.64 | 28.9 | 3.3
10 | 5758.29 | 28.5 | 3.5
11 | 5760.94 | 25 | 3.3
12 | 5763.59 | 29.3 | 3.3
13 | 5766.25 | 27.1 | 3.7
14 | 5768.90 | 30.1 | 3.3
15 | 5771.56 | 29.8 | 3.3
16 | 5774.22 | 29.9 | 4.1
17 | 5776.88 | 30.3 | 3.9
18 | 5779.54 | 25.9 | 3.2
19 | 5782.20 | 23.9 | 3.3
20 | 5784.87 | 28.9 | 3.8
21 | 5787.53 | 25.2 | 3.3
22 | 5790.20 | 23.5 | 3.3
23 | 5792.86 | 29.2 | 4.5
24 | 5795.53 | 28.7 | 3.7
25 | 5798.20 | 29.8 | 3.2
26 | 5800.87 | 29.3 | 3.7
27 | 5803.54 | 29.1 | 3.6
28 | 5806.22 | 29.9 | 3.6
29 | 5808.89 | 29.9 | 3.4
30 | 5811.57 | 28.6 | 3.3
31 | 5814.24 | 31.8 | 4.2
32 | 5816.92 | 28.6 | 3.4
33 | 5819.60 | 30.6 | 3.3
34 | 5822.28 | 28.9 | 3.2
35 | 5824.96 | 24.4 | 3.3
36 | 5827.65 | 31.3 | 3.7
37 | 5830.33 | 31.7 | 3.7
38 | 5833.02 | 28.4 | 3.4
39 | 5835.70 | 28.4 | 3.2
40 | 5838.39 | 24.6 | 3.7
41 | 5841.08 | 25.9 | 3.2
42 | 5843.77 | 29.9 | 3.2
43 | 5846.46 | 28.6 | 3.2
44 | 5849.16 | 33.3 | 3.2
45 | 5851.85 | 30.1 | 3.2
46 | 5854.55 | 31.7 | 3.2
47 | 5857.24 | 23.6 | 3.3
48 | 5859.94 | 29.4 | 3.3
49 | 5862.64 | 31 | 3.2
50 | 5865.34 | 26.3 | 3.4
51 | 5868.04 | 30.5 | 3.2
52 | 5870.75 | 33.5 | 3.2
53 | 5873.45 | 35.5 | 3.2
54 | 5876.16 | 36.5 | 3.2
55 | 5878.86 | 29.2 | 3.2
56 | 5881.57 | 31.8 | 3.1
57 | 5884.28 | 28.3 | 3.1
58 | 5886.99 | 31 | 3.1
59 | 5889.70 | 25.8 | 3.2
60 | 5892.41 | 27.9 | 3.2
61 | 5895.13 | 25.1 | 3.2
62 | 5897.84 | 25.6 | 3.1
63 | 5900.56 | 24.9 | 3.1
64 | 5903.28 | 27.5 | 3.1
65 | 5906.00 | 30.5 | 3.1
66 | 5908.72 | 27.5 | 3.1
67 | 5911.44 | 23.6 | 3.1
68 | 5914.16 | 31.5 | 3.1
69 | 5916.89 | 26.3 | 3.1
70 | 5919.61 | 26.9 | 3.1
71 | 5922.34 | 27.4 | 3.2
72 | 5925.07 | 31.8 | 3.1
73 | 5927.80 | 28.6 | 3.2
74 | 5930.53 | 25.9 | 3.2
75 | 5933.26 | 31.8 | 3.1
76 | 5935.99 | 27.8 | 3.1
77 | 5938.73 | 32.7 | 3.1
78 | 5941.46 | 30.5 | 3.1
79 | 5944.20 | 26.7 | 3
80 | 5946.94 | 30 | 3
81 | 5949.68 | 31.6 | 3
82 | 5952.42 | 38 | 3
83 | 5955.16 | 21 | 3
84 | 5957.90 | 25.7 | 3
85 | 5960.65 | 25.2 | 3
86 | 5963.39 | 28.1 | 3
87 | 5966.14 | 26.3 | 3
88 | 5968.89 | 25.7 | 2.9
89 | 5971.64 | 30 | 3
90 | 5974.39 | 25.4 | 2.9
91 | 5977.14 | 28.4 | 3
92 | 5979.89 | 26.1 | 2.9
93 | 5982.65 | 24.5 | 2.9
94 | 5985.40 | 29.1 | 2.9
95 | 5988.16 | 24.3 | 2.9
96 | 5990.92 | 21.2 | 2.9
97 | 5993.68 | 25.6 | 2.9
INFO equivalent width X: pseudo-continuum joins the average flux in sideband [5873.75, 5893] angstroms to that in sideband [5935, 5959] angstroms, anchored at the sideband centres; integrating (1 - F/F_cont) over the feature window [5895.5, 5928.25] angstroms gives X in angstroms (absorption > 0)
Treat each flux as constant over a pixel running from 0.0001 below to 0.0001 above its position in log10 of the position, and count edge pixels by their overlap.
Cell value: 2.6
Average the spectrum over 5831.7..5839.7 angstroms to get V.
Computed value 27.2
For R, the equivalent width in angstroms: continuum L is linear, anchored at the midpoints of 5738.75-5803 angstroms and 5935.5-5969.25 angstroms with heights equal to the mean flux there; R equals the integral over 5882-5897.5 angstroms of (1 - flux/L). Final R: 0.3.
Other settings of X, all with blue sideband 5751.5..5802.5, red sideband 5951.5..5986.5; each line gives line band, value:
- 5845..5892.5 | -4.30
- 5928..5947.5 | -1.43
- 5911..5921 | 0.01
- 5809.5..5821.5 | -0.72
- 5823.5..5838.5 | -0.21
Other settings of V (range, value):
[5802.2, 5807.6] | 29.5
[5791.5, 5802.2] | 29.2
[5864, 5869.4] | 28.4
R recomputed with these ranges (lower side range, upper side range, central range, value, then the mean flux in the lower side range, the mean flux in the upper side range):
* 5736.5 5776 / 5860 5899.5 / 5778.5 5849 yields 1.76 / 28.5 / 29.8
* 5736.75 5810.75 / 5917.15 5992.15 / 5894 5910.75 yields 0.70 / 28.2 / 27.8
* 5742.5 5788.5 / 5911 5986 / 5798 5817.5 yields -1.04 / 28.2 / 28.1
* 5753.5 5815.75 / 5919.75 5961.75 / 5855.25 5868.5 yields 0.25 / 28.5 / 28.9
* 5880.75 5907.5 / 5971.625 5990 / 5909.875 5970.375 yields -2.81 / 27.8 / 26.5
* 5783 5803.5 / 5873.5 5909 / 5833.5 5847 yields 0.40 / 27.8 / 28.9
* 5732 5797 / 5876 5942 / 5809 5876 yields -2.91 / 28.2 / 28.5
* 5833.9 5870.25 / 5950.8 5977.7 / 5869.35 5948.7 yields -2.68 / 28.8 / 27.4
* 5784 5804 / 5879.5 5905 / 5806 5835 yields -1.66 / 27.9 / 27.6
